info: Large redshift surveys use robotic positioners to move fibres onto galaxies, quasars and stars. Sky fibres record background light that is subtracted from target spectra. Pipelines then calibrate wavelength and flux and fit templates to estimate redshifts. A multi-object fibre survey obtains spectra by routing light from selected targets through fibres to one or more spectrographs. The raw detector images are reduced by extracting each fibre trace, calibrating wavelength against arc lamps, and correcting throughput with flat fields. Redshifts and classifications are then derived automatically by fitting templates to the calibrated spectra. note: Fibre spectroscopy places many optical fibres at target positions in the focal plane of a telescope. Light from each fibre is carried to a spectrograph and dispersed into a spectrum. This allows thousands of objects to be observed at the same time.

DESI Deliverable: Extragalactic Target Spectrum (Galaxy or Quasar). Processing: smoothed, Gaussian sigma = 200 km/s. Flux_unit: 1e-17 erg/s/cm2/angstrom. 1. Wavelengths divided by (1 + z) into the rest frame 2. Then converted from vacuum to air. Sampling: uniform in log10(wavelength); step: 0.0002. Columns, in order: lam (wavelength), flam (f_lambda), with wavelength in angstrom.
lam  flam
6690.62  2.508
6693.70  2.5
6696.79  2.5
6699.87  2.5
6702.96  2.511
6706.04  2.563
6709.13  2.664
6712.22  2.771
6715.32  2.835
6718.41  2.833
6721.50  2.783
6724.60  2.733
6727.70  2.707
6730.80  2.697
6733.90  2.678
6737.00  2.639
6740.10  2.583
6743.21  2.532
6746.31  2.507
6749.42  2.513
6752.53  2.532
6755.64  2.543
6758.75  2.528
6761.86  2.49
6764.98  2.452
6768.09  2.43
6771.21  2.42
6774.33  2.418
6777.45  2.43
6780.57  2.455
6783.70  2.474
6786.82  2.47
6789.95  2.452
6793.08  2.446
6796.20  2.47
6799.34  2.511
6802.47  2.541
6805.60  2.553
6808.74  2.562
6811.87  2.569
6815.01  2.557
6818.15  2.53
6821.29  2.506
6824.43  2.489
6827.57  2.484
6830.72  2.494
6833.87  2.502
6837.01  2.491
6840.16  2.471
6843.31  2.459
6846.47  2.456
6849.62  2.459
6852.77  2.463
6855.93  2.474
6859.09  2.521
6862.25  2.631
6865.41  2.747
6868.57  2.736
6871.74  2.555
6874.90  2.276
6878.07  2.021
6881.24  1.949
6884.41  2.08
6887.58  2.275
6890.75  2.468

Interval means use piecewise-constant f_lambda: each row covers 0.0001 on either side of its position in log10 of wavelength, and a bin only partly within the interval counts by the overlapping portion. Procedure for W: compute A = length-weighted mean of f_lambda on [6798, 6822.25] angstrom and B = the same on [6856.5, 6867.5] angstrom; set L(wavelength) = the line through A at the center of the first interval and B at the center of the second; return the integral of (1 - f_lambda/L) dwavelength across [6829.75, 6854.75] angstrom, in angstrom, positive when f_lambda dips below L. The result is 1.1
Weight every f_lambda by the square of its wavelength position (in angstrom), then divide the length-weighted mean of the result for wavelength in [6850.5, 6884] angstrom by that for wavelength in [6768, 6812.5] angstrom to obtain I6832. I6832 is 1.00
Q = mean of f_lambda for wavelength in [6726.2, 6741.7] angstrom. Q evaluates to 2.66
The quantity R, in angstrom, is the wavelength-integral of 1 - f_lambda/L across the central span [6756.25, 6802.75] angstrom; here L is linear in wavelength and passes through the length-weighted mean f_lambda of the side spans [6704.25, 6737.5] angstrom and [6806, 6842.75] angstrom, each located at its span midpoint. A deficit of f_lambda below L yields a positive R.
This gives 2.5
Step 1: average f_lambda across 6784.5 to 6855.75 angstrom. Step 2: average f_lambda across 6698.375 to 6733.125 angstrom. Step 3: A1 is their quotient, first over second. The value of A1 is 0.9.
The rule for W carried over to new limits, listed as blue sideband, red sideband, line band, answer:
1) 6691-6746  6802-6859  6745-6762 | 0.51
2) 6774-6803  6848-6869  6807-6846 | 0.20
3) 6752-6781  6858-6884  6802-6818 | -0.72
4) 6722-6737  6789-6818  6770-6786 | 0.87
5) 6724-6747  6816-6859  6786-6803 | 0.47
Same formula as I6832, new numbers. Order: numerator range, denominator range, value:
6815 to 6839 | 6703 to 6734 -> 0.95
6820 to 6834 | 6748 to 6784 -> 1.03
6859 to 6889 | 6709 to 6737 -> 0.90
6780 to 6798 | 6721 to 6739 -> 0.93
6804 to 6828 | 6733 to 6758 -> 1.01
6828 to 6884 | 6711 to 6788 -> 0.98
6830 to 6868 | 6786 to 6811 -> 1.02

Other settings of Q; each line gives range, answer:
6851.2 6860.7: 2.48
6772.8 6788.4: 2.45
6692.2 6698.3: 2.5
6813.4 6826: 2.52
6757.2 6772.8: 2.46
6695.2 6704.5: 2.5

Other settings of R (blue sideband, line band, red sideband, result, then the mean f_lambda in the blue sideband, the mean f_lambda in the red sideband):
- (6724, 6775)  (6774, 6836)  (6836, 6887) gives -0.3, 2.55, 2.42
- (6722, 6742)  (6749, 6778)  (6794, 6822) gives 1.6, 2.68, 2.53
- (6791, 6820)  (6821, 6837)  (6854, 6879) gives 0.2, 2.53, 2.51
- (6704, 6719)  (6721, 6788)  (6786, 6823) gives 2.1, 2.72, 2.51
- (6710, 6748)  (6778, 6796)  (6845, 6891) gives 0.8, 2.69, 2.41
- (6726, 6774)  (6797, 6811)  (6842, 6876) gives 0.0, 2.55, 2.53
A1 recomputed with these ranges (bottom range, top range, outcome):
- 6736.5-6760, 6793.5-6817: 1.00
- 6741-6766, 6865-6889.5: 0.92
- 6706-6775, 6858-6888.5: 0.91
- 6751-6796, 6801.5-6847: 1.02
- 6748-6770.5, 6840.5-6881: 0.99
